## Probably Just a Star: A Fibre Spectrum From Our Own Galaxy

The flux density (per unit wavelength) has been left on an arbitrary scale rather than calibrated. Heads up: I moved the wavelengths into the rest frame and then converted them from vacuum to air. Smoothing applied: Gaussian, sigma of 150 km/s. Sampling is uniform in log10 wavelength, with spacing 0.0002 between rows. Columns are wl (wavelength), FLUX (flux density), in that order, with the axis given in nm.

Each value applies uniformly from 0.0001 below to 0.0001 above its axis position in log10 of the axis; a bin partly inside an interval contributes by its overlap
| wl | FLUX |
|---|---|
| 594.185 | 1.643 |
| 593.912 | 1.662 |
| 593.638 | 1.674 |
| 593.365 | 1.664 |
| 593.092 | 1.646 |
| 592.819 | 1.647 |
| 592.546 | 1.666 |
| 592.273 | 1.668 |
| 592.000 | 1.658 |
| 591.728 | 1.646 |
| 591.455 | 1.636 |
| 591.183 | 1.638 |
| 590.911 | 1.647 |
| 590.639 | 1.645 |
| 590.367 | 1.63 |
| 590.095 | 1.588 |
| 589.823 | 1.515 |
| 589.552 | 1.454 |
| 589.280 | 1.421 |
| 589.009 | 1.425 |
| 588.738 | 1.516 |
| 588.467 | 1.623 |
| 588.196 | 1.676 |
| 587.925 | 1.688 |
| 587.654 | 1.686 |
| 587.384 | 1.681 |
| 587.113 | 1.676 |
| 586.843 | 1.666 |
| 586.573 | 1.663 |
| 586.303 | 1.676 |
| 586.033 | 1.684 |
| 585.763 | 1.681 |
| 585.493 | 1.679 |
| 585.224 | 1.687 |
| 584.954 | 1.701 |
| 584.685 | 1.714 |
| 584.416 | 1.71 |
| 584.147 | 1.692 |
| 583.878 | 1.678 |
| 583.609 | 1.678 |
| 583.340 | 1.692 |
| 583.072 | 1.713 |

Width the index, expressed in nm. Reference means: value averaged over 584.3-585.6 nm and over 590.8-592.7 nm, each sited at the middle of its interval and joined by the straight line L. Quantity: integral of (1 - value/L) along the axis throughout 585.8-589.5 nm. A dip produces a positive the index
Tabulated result 0.13 nm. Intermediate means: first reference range 1.7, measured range 1.62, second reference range 1.65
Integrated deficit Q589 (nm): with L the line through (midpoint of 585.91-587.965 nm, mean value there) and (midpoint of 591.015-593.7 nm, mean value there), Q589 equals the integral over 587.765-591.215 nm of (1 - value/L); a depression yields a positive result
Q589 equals 0.19 nm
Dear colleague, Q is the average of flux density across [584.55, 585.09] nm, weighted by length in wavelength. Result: 1.71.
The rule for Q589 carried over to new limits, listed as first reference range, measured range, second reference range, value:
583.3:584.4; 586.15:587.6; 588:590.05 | -0.07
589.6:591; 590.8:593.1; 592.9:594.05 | -0.03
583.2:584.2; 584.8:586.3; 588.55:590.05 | -0.06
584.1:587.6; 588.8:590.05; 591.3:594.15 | 0.15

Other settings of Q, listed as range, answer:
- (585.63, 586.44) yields 1.68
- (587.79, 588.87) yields 1.63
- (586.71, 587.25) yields 1.67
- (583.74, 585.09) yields 1.7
